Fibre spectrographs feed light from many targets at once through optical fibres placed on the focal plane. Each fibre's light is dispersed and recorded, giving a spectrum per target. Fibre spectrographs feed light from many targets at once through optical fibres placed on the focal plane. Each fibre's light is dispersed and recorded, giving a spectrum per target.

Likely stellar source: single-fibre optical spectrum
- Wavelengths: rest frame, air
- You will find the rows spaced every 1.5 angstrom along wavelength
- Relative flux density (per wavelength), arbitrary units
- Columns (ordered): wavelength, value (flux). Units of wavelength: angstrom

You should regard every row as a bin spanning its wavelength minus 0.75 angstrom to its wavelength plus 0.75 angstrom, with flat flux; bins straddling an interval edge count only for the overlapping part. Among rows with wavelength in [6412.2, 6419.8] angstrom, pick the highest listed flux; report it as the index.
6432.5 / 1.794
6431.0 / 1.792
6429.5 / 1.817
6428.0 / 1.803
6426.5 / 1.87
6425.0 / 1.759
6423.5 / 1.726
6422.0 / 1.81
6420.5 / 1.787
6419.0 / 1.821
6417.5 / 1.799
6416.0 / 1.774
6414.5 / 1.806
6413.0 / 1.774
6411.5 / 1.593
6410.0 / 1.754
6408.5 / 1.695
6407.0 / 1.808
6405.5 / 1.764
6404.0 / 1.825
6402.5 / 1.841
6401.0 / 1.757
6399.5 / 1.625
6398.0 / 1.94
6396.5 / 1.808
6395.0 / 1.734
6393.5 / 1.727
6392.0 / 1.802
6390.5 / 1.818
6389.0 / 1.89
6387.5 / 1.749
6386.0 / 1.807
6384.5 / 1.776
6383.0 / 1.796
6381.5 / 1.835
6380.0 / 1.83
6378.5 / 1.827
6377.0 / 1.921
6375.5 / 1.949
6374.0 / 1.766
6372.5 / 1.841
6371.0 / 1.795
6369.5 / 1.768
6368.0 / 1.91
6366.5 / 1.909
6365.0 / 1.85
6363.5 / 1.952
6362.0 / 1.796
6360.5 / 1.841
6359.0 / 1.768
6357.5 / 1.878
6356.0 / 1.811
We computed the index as 1.821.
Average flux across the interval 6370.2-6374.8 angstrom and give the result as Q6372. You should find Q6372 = 1.8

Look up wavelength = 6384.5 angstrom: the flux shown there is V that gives 1.776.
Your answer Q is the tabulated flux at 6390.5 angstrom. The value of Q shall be 1.818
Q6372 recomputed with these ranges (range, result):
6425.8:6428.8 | 1.84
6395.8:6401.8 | 1.78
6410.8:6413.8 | 1.69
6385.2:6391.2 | 1.82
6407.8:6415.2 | 1.72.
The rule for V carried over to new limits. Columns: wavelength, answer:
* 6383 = 1.796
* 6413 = 1.774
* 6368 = 1.91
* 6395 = 1.734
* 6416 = 1.774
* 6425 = 1.759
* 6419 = 1.821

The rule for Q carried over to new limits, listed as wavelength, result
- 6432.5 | 1.794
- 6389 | 1.89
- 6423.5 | 1.726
